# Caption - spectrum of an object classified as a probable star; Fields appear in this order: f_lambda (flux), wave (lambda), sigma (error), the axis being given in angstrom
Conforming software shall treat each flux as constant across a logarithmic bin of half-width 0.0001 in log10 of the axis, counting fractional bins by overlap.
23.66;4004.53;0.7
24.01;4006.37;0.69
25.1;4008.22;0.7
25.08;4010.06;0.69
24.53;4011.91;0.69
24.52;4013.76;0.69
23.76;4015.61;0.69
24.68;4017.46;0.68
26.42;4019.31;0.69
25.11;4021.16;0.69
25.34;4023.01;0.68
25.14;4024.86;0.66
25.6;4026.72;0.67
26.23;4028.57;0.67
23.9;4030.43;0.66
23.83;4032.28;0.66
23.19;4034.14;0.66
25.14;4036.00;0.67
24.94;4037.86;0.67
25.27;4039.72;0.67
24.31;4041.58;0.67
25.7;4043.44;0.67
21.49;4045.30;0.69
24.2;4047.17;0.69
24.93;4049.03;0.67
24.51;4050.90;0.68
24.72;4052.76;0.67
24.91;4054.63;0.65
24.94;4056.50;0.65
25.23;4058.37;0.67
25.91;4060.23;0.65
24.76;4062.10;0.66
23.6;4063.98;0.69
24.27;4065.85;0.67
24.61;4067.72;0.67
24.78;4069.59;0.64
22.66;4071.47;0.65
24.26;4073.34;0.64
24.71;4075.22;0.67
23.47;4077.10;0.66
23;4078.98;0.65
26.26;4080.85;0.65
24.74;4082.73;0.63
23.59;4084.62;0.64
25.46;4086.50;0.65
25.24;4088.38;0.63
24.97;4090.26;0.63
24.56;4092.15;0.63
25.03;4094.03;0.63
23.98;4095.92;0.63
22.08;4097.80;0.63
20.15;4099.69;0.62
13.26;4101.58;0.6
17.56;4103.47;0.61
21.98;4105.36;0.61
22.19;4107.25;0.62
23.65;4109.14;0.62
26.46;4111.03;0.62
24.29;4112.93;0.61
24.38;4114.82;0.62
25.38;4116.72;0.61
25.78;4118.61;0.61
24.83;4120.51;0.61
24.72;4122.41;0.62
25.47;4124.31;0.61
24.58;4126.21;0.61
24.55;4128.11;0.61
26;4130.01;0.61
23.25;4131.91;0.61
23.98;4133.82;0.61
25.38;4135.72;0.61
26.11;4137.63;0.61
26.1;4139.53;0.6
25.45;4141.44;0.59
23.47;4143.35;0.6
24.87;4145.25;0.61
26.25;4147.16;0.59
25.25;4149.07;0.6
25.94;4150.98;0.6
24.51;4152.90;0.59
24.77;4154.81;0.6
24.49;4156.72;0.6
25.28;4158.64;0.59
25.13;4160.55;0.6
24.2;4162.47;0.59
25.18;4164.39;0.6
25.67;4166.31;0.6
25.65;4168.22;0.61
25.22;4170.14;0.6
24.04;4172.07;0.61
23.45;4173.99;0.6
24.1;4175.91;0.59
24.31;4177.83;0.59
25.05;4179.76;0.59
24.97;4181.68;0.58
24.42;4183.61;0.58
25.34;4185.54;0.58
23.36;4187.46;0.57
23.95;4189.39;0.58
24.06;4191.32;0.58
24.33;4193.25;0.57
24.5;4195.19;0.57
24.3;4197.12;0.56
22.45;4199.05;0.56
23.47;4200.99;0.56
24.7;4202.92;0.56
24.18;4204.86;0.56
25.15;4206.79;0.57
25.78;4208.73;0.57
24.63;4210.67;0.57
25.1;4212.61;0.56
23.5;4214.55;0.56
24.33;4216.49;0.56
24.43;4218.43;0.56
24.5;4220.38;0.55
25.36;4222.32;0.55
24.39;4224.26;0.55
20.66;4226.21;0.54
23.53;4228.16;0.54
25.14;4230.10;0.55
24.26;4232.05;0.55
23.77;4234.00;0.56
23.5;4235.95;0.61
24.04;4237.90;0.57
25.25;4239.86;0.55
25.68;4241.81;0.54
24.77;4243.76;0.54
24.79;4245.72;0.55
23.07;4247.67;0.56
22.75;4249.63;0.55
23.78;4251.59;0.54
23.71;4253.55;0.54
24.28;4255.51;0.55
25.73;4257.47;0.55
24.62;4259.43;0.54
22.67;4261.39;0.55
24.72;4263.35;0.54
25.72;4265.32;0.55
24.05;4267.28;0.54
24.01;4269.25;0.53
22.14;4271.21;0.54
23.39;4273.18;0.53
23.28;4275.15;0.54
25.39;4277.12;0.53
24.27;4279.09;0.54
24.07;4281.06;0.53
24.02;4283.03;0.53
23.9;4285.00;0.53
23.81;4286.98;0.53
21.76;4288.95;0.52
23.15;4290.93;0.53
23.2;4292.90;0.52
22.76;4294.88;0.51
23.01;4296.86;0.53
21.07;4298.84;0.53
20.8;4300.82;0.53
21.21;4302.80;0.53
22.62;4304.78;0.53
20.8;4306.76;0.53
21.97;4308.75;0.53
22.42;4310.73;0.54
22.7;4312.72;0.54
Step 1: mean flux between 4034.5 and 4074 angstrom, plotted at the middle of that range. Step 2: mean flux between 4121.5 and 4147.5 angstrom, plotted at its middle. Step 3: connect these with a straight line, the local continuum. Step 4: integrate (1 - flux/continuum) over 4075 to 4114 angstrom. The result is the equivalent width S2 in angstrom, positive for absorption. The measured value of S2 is 2.53 angstrom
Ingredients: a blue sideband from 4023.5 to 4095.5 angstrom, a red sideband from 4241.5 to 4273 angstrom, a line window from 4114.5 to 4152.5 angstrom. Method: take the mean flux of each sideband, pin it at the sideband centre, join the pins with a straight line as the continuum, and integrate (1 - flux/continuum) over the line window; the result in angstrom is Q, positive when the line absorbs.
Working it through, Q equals -1.1 angstrom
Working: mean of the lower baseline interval 24.6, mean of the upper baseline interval 24.1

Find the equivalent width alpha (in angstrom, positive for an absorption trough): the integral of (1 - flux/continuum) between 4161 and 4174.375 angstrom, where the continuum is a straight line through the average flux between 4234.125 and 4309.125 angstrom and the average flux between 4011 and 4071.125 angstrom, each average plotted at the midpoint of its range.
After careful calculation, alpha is -0.4 angstrom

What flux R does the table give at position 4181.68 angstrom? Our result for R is 24.97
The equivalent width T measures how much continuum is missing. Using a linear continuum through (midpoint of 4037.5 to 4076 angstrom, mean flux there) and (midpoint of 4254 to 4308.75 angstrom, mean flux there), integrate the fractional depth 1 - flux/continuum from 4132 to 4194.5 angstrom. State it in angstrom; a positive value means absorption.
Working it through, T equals -2.2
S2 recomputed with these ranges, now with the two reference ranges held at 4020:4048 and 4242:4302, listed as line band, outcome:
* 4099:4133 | 1.42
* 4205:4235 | -0.55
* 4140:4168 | -1.08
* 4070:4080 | 0.31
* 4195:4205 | 0.03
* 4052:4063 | -0.24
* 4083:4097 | -0.15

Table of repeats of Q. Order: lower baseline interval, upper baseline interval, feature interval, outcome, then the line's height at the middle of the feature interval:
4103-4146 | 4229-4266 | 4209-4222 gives -0.1 angstrom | 24.3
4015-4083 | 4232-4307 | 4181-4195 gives -0.2 angstrom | 24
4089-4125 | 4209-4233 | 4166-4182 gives -0.6 angstrom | 23.8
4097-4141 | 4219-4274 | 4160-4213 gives -1.5 angstrom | 23.9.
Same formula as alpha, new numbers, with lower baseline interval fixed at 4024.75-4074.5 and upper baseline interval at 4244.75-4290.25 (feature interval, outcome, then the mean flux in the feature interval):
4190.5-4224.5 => -0.5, 24.4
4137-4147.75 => -0.5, 25.3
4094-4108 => 2.2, 20.5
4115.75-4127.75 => -0.4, 25.1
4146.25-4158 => -0.5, 25.2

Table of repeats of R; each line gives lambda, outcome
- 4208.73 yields 25.78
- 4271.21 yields 22.14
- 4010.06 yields 25.08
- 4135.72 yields 25.38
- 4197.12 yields 24.3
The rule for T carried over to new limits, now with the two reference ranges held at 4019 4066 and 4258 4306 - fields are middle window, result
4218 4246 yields -0.75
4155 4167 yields -0.46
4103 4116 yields 0.63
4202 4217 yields -0.58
